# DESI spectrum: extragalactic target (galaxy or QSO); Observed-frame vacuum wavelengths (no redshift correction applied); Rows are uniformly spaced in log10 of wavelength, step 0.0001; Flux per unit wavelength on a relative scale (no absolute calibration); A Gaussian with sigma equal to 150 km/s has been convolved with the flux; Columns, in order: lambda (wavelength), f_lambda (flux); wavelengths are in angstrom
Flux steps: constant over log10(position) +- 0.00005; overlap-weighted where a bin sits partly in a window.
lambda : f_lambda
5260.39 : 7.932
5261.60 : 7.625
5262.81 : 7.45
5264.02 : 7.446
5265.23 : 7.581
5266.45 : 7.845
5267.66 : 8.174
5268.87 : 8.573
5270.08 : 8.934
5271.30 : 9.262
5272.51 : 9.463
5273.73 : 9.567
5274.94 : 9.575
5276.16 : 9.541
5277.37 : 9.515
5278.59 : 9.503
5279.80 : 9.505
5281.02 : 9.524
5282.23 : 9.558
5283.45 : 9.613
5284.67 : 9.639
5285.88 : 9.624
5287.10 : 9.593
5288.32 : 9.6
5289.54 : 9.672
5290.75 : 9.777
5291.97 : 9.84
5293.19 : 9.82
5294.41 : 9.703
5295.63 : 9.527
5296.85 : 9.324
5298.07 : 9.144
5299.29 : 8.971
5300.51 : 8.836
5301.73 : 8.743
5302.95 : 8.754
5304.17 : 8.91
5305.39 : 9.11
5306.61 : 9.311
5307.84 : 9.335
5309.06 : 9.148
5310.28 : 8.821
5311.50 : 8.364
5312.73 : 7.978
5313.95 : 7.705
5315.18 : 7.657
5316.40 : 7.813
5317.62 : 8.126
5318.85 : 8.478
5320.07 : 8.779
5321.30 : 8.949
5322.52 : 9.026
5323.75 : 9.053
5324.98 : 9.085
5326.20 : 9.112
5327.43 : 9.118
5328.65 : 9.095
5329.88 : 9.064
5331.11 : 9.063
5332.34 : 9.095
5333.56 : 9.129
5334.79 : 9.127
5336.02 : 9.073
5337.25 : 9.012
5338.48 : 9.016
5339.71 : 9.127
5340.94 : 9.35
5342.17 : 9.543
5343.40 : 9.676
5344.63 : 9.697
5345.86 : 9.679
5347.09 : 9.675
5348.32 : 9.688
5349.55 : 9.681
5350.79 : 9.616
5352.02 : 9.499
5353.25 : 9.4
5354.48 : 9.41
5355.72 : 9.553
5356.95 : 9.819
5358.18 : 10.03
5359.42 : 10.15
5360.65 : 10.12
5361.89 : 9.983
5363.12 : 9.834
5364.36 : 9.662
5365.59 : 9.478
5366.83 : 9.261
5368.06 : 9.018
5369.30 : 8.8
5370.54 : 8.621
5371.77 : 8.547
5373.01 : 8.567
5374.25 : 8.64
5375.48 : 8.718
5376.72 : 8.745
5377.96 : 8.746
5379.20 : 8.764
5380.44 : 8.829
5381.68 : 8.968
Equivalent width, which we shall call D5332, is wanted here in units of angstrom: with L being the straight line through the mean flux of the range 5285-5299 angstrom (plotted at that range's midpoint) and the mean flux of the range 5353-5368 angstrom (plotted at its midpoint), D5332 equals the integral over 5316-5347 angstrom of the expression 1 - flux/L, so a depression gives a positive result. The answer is 1.9 angstrom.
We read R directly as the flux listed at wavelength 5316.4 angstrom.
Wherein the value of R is 7.813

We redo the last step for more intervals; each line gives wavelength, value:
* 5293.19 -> 9.82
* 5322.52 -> 9.026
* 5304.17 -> 8.91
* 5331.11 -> 9.063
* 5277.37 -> 9.515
